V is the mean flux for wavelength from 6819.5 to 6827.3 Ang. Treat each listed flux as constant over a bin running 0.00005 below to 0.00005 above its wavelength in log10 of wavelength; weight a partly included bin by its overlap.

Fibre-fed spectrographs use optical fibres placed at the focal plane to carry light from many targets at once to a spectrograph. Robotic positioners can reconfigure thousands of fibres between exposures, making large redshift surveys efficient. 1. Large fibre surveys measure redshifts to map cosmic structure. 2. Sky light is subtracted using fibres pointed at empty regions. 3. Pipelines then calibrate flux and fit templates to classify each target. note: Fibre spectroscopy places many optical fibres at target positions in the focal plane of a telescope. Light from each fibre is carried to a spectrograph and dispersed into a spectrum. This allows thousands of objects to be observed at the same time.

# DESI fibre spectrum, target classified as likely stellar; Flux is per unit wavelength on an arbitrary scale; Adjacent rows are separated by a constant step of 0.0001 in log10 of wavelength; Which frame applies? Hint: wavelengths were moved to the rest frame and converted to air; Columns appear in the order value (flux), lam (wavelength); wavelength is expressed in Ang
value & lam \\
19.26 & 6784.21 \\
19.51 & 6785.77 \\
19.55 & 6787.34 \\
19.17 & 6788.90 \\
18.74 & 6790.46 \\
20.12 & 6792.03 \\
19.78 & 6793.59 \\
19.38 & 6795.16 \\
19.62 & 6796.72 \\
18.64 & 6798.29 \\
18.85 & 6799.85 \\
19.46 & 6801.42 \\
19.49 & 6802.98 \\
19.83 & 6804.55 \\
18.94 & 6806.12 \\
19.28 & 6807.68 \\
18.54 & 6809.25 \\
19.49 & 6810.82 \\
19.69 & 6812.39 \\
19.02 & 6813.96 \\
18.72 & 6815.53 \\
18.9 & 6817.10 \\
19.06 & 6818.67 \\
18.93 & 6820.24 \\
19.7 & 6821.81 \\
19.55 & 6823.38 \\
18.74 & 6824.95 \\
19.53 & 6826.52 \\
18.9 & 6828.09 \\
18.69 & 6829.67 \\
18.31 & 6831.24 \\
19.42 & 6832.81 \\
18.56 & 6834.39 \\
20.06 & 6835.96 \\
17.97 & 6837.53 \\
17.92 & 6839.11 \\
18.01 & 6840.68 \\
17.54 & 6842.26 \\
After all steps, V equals 19.3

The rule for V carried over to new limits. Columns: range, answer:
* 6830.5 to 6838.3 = 18.9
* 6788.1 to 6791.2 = 19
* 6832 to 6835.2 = 19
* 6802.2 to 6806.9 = 19.4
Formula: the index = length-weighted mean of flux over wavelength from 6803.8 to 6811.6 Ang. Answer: 19.2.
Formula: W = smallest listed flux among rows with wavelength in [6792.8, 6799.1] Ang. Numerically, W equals 18.64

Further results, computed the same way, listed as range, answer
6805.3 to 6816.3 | 18.54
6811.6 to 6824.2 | 18.72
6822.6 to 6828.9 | 18.74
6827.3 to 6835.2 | 18.31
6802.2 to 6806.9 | 18.94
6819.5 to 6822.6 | 18.93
